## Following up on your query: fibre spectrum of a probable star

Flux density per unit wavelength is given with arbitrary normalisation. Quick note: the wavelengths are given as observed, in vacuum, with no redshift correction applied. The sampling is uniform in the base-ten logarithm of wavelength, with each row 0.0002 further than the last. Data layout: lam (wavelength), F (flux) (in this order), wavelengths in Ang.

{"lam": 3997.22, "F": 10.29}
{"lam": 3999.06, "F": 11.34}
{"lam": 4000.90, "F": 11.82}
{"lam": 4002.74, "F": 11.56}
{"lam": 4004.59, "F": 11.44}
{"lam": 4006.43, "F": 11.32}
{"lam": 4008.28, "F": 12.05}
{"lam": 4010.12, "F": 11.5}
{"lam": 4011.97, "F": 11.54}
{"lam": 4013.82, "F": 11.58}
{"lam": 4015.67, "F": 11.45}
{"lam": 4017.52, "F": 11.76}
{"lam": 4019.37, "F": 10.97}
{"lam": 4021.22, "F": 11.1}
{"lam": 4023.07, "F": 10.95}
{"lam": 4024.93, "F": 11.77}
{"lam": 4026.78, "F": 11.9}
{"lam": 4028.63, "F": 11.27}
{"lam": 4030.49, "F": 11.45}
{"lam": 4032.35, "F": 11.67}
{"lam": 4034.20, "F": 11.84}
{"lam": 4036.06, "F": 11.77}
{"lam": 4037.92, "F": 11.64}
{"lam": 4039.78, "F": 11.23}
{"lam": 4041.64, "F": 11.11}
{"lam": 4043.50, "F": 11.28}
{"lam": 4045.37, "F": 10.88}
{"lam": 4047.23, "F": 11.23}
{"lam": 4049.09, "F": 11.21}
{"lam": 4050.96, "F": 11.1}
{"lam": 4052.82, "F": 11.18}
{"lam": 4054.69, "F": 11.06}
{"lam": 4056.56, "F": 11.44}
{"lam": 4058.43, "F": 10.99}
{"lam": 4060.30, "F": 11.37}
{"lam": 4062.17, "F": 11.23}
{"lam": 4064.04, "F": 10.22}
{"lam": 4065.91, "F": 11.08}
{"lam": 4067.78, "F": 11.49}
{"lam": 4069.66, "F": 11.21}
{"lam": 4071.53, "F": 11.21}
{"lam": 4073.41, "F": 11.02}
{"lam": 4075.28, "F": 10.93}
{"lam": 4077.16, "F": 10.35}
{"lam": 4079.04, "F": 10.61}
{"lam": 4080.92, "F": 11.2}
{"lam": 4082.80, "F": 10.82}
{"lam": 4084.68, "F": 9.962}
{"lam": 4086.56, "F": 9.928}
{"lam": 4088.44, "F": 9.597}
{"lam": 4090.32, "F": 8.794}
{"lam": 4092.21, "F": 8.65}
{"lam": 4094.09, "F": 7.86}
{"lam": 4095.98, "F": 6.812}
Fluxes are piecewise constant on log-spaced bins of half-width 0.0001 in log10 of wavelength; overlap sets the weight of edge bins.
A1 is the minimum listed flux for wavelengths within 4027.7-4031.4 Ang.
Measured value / 11.27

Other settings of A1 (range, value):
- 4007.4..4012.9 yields 11.5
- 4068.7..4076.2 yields 10.93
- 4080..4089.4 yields 9.597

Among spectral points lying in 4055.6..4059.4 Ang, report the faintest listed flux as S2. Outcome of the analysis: 10.99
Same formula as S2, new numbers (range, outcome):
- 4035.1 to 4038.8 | 11.64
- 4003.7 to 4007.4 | 11.32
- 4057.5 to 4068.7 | 10.22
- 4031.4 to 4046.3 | 10.88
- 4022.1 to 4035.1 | 10.95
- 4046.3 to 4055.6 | 11.06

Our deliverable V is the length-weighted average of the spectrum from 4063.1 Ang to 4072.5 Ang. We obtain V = 11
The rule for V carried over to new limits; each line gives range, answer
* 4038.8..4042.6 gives 11.2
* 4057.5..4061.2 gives 11.2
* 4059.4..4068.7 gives 11.1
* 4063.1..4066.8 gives 10.7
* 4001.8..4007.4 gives 11.4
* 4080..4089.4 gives 10.3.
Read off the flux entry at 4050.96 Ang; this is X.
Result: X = 11.1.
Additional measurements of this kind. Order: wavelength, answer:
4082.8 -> 10.82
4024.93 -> 11.77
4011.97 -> 11.54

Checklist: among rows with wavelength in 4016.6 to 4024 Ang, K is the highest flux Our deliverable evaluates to 11.76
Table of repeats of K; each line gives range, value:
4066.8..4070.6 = 11.49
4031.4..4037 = 11.84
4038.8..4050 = 11.28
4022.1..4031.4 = 11.9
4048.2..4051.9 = 11.21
